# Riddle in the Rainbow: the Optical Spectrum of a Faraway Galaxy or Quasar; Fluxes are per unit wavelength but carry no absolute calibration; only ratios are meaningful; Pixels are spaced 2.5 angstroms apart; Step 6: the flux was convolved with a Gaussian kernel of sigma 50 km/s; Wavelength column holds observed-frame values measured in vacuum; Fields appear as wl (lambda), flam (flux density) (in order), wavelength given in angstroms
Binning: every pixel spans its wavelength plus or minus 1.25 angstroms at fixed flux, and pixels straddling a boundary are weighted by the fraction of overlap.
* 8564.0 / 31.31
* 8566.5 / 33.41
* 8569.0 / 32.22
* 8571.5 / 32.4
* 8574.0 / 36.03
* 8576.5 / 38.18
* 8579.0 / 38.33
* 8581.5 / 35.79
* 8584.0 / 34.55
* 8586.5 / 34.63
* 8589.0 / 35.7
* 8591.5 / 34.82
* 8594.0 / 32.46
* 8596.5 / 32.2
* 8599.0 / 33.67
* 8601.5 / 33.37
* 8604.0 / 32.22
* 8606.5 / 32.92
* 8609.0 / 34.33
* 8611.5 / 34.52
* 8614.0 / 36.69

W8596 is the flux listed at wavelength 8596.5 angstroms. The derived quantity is 32.2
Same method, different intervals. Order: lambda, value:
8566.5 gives 33.41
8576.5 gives 38.18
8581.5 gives 35.79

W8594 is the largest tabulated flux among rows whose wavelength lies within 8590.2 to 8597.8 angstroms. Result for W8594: 34.82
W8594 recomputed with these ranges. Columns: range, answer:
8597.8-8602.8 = 33.67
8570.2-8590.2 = 38.33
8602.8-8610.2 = 34.33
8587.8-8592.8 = 35.7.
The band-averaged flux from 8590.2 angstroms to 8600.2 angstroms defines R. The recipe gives 33.3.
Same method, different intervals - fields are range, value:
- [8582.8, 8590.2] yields 35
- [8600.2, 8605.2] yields 32.8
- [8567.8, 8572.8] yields 32.3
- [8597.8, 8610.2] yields 33.3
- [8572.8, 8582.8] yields 37.1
